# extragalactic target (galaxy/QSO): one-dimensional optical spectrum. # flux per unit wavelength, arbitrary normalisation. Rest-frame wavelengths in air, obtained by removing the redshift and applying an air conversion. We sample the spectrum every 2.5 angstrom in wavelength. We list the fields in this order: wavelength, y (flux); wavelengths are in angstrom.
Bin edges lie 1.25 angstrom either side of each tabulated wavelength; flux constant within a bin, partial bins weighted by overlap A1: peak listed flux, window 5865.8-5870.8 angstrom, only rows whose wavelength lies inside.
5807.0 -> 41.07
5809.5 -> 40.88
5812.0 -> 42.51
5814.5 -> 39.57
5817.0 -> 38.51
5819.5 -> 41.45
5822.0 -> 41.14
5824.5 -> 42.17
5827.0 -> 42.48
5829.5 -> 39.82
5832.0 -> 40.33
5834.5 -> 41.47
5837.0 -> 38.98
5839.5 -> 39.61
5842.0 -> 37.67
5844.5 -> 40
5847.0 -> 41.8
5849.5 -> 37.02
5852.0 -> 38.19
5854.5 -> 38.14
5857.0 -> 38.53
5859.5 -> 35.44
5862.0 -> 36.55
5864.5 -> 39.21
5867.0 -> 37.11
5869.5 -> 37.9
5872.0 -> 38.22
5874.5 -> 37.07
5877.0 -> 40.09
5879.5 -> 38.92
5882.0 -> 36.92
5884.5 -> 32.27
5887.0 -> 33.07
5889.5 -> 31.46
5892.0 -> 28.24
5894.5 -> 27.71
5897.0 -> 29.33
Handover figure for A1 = 37.9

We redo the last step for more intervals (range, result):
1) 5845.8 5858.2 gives 41.8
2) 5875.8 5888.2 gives 40.09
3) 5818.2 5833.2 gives 42.48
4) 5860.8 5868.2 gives 39.21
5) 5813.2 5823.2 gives 41.45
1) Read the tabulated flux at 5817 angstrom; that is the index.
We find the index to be 38.51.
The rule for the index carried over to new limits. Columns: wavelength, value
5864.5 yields 39.21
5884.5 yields 32.27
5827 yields 42.48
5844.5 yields 40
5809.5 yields 40.88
